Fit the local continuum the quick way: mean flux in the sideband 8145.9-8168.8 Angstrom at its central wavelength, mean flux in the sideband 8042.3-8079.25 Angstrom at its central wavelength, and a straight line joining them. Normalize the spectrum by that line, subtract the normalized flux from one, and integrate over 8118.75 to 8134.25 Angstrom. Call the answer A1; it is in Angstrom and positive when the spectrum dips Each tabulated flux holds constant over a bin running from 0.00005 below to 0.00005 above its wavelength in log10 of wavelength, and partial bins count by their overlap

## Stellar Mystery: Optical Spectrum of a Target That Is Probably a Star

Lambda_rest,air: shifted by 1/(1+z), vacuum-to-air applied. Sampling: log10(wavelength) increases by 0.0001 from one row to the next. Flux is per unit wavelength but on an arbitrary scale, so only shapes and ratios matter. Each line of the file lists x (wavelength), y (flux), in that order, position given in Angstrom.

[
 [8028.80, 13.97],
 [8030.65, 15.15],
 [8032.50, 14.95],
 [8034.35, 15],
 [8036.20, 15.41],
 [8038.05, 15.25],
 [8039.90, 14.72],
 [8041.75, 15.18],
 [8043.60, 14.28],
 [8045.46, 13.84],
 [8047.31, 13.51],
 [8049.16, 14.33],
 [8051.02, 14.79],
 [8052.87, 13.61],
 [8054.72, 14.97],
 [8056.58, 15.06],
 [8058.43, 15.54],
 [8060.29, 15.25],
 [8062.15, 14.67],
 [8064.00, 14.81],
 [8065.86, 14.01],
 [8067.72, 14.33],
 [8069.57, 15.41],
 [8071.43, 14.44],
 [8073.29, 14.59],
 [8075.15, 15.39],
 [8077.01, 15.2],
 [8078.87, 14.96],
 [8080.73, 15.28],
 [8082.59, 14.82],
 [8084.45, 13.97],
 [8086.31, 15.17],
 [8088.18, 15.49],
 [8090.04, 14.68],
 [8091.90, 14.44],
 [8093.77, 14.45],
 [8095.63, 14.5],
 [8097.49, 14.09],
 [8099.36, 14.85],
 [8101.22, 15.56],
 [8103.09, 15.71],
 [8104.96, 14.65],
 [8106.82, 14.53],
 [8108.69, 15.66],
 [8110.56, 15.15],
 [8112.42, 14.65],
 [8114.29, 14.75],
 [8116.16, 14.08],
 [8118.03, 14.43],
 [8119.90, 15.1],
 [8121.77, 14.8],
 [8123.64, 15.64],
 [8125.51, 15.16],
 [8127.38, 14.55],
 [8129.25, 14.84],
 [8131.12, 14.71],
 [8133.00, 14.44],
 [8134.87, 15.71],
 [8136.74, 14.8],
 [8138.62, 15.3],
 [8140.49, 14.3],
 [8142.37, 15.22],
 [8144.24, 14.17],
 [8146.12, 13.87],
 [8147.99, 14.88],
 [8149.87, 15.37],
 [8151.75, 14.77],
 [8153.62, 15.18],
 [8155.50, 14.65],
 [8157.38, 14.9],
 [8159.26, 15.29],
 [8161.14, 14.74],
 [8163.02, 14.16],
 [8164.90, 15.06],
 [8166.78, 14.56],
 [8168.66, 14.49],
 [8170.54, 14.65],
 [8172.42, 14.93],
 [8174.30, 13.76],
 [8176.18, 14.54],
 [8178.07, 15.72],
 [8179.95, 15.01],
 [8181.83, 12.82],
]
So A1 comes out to -0.2 Angstrom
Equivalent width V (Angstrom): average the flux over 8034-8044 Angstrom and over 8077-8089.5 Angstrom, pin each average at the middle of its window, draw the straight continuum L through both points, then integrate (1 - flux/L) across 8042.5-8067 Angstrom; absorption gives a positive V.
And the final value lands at 0.8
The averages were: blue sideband 15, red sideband 15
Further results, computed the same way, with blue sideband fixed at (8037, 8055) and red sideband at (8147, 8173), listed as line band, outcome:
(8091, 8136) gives -0.6 Angstrom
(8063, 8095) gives -0.5 Angstrom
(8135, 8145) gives -0.1 Angstrom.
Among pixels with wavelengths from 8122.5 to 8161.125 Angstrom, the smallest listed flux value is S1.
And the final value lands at 13.87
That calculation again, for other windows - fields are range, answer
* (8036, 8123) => 13.51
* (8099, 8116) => 14.53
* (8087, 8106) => 14.09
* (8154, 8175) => 13.76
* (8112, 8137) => 14.08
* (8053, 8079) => 14.01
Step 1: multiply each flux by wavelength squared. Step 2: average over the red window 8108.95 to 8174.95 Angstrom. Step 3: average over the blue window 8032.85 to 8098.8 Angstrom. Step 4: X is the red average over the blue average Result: 1.02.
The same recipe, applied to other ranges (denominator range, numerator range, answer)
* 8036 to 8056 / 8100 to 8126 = 1.05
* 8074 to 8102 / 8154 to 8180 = 1.01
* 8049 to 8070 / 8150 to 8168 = 1.03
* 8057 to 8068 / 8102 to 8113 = 1.03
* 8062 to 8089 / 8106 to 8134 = 1.01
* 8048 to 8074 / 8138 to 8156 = 1.03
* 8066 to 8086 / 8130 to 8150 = 1.01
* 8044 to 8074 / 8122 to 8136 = 1.05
